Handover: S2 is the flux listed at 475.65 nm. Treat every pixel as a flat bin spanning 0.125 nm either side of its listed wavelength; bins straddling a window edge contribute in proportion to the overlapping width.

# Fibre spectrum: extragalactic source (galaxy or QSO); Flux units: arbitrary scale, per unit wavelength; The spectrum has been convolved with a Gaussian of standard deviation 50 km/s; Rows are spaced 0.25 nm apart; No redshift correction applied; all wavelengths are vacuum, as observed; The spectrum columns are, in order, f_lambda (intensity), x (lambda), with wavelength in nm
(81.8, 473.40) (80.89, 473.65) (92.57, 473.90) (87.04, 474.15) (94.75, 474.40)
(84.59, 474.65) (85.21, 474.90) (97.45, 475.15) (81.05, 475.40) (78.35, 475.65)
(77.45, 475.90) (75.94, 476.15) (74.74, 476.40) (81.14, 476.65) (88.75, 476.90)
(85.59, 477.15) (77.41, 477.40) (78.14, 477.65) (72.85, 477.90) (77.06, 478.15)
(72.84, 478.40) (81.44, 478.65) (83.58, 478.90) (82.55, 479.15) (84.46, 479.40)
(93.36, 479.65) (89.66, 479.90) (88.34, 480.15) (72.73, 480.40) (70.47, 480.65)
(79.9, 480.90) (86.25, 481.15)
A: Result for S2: 78.35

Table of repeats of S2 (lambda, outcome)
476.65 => 81.14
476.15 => 75.94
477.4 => 77.41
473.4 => 81.8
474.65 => 84.59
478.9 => 83.58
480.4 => 72.73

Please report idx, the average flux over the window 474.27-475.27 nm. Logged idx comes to 90.4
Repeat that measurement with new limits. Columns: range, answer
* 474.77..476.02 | 83.9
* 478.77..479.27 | 83.1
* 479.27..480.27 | 88.9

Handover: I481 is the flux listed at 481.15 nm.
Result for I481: 86.25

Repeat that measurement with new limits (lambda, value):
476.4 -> 74.74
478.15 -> 77.06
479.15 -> 82.55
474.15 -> 87.04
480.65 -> 70.47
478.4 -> 72.84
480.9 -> 79.9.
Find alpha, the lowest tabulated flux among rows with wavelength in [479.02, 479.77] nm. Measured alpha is 82.55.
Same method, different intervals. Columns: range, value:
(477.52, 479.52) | 72.84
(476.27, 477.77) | 74.74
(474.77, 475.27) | 85.21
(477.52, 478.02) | 72.85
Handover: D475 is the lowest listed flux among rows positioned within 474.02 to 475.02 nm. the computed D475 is 84.59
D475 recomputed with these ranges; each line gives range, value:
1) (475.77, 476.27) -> 75.94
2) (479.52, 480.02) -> 89.66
